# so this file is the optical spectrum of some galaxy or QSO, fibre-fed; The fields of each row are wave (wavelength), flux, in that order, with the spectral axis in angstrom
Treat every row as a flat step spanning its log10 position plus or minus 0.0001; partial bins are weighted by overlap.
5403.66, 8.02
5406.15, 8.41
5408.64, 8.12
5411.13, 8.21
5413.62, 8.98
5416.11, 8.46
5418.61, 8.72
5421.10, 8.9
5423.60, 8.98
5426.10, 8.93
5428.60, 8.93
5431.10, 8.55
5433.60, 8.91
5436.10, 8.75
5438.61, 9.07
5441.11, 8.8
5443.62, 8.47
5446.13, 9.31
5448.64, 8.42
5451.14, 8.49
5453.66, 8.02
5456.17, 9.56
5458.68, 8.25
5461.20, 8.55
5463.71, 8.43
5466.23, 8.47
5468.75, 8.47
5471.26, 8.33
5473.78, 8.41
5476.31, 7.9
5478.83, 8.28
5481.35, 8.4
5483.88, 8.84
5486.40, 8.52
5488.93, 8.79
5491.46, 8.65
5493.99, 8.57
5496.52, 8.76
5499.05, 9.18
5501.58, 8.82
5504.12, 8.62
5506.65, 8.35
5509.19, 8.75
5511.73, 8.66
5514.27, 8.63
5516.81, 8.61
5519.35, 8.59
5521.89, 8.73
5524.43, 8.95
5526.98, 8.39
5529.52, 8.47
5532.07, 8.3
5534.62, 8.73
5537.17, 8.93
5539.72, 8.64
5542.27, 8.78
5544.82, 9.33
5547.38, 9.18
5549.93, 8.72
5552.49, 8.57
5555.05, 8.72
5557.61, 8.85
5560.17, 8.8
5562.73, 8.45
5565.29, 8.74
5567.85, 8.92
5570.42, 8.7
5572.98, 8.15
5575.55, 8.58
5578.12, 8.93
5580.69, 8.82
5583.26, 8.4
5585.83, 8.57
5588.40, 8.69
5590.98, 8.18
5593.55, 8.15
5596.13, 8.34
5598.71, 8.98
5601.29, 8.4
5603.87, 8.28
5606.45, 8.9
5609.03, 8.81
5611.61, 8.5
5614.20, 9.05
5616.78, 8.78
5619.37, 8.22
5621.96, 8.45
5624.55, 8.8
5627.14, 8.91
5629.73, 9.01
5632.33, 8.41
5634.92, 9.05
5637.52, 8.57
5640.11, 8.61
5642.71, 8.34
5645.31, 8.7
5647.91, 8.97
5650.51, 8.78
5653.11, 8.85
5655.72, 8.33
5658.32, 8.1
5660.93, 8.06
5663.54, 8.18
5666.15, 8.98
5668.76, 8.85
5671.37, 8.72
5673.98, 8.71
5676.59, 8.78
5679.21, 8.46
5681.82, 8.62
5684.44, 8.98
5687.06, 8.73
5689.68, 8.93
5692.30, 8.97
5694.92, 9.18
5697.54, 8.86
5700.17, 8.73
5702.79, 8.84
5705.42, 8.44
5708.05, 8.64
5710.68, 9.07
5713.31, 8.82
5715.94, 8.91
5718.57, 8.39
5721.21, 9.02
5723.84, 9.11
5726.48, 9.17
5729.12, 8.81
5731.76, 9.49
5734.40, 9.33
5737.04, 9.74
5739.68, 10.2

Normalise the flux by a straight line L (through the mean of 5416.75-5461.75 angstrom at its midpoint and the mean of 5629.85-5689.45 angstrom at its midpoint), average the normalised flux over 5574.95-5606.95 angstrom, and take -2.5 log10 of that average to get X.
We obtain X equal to 0.02 mag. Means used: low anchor 8.75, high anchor 8.64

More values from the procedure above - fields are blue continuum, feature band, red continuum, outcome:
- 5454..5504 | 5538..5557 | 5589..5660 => -0.03 mag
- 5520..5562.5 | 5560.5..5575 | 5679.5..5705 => 0.02 mag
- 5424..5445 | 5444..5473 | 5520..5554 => 0.03 mag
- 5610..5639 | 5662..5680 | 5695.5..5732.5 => 0.02 mag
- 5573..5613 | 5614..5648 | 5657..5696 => -0.01 mag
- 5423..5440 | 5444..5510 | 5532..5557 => 0.03 mag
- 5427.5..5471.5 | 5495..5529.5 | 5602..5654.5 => 0.00 mag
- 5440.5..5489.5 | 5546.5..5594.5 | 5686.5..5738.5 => 0.01 mag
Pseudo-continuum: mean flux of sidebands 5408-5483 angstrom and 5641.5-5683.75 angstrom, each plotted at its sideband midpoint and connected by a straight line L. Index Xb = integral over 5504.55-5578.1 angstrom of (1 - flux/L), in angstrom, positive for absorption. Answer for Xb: -0.8 angstrom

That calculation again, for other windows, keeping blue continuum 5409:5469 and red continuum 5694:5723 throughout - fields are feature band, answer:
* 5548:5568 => 0.0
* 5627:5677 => 0.8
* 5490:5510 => 0.0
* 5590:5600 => 0.4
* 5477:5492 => 0.3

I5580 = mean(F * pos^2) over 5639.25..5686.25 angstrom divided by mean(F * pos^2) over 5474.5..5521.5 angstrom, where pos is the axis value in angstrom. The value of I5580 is 1.06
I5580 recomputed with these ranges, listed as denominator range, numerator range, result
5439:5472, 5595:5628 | 1.06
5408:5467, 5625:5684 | 1.08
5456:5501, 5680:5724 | 1.12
